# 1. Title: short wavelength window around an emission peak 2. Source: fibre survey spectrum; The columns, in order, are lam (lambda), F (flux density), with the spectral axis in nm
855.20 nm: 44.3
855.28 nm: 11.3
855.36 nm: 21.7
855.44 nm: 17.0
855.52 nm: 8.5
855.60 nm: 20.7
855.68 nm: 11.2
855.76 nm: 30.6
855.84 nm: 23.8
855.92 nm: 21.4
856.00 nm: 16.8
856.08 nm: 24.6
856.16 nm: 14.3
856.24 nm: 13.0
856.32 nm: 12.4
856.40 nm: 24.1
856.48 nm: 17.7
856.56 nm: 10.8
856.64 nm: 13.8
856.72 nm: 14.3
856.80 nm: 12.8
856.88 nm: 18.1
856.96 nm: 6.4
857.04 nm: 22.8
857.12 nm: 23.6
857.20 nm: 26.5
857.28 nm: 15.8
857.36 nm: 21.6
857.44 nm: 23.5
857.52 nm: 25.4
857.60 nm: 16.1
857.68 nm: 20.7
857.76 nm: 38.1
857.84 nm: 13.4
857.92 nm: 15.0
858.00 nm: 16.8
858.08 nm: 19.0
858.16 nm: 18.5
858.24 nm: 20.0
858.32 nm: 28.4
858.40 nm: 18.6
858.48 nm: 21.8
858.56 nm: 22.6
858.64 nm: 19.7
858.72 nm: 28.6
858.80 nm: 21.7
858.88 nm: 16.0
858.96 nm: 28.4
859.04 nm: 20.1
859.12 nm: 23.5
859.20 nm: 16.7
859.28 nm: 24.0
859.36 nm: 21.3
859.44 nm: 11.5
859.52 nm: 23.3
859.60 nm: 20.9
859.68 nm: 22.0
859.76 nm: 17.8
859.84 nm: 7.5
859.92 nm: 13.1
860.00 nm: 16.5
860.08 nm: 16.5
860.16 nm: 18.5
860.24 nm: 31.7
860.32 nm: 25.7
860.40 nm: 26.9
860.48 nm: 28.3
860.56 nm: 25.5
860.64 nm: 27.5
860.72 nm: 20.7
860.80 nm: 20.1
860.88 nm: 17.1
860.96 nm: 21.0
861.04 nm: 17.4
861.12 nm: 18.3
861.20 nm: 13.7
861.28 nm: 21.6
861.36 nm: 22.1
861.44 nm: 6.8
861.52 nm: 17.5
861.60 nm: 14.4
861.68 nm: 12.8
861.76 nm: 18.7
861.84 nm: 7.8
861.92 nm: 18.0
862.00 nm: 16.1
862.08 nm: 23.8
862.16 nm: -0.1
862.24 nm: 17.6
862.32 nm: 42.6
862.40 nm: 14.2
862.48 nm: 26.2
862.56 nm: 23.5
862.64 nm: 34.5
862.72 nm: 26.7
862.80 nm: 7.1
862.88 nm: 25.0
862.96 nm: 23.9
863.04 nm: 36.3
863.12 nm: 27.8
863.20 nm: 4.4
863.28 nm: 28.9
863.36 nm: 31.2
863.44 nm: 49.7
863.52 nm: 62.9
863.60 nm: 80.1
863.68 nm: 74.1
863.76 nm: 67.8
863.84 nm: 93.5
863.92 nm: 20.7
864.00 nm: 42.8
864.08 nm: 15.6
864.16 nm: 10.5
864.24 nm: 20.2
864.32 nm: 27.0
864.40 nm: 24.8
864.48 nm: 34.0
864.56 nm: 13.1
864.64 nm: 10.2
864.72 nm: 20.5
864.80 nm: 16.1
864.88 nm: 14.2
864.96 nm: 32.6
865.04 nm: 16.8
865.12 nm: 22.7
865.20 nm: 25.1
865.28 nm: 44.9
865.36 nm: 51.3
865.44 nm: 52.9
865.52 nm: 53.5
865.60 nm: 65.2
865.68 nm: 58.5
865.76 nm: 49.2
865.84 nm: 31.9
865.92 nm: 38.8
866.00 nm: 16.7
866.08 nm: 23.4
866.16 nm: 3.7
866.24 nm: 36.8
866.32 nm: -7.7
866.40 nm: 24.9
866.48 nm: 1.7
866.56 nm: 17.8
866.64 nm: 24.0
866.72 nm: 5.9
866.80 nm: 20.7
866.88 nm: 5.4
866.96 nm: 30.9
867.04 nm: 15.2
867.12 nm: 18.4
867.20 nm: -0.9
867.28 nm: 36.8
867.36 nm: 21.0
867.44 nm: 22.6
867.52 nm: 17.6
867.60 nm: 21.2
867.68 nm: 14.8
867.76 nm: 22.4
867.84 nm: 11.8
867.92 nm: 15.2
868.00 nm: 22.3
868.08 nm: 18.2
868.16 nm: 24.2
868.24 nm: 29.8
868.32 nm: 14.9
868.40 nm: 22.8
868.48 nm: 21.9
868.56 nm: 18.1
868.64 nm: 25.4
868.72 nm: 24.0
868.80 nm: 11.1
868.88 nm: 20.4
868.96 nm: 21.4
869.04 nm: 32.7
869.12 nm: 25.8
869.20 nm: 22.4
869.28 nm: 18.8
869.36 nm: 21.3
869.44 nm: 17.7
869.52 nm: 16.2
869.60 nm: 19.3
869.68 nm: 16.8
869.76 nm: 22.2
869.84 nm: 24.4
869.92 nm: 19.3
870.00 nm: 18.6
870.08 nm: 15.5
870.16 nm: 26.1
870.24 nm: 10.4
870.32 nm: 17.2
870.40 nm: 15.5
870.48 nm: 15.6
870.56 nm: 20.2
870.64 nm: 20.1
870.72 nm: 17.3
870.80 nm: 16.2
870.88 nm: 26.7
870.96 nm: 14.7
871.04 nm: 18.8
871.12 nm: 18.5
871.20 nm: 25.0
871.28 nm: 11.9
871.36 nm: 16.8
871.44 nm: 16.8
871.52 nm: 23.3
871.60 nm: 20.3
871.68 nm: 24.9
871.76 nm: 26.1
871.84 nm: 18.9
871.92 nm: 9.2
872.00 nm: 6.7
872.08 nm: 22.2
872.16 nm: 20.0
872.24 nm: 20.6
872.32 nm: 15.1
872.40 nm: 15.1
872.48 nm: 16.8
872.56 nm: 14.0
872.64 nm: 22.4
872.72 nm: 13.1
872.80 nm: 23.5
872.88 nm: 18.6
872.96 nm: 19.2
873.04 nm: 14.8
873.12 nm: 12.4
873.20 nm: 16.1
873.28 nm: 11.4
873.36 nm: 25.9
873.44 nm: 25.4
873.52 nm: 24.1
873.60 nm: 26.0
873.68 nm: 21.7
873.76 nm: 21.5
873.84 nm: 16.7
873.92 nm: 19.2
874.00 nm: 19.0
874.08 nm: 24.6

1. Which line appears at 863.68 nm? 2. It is [S II]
